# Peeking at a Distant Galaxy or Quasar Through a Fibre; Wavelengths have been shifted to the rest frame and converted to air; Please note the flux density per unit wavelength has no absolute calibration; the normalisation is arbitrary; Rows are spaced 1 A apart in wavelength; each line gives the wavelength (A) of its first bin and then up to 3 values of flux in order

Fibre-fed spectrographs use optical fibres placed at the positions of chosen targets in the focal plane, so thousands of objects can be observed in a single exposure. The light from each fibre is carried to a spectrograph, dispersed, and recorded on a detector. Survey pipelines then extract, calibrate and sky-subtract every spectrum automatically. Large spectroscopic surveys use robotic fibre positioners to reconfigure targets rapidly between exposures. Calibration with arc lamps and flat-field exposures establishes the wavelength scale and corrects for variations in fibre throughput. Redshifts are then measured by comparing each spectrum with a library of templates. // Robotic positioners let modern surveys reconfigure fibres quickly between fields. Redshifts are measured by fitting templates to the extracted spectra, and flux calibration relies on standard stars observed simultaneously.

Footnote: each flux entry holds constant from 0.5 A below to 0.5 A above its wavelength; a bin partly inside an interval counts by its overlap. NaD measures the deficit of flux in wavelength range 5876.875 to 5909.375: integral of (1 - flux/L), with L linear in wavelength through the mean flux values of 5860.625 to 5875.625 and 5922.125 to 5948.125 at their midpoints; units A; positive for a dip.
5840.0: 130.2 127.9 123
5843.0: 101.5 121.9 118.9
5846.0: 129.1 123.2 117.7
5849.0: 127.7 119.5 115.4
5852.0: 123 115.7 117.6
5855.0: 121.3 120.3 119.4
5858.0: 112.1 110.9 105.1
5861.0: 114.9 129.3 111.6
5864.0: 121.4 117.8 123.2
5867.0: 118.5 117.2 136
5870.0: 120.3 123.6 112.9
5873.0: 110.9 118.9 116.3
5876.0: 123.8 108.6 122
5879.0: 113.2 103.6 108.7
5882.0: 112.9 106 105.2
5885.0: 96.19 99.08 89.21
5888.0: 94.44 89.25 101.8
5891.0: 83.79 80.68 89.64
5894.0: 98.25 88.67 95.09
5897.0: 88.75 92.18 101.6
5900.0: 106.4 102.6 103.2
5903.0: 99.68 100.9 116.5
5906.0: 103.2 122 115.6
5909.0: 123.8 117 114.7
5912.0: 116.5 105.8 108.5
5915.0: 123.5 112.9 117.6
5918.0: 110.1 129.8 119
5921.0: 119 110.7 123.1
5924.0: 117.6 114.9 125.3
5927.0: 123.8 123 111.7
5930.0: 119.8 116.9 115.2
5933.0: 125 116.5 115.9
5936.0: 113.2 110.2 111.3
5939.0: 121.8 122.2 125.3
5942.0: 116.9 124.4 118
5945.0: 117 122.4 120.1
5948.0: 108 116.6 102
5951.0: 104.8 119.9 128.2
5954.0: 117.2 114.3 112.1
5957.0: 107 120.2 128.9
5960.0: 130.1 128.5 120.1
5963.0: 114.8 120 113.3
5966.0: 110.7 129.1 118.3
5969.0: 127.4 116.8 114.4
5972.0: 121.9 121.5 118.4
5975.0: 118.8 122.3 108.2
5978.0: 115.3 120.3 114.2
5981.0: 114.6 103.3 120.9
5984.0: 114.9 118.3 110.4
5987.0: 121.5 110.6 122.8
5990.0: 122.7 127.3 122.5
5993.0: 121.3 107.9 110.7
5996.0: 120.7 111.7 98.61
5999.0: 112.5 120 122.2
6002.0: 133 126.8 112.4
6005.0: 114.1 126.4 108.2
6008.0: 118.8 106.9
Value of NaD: 4.8 A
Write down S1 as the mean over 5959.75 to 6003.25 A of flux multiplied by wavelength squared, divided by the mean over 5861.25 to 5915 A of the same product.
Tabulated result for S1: 1.13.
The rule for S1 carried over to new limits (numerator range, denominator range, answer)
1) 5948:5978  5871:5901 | 1.18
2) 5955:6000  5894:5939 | 1.07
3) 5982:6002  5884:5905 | 1.26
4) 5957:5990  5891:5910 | 1.19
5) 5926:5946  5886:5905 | 1.26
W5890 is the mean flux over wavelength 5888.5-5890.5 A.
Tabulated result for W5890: 95.5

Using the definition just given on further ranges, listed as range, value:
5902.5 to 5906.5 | 105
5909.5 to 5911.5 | 116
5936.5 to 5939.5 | 114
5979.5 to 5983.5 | 113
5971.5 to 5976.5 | 121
